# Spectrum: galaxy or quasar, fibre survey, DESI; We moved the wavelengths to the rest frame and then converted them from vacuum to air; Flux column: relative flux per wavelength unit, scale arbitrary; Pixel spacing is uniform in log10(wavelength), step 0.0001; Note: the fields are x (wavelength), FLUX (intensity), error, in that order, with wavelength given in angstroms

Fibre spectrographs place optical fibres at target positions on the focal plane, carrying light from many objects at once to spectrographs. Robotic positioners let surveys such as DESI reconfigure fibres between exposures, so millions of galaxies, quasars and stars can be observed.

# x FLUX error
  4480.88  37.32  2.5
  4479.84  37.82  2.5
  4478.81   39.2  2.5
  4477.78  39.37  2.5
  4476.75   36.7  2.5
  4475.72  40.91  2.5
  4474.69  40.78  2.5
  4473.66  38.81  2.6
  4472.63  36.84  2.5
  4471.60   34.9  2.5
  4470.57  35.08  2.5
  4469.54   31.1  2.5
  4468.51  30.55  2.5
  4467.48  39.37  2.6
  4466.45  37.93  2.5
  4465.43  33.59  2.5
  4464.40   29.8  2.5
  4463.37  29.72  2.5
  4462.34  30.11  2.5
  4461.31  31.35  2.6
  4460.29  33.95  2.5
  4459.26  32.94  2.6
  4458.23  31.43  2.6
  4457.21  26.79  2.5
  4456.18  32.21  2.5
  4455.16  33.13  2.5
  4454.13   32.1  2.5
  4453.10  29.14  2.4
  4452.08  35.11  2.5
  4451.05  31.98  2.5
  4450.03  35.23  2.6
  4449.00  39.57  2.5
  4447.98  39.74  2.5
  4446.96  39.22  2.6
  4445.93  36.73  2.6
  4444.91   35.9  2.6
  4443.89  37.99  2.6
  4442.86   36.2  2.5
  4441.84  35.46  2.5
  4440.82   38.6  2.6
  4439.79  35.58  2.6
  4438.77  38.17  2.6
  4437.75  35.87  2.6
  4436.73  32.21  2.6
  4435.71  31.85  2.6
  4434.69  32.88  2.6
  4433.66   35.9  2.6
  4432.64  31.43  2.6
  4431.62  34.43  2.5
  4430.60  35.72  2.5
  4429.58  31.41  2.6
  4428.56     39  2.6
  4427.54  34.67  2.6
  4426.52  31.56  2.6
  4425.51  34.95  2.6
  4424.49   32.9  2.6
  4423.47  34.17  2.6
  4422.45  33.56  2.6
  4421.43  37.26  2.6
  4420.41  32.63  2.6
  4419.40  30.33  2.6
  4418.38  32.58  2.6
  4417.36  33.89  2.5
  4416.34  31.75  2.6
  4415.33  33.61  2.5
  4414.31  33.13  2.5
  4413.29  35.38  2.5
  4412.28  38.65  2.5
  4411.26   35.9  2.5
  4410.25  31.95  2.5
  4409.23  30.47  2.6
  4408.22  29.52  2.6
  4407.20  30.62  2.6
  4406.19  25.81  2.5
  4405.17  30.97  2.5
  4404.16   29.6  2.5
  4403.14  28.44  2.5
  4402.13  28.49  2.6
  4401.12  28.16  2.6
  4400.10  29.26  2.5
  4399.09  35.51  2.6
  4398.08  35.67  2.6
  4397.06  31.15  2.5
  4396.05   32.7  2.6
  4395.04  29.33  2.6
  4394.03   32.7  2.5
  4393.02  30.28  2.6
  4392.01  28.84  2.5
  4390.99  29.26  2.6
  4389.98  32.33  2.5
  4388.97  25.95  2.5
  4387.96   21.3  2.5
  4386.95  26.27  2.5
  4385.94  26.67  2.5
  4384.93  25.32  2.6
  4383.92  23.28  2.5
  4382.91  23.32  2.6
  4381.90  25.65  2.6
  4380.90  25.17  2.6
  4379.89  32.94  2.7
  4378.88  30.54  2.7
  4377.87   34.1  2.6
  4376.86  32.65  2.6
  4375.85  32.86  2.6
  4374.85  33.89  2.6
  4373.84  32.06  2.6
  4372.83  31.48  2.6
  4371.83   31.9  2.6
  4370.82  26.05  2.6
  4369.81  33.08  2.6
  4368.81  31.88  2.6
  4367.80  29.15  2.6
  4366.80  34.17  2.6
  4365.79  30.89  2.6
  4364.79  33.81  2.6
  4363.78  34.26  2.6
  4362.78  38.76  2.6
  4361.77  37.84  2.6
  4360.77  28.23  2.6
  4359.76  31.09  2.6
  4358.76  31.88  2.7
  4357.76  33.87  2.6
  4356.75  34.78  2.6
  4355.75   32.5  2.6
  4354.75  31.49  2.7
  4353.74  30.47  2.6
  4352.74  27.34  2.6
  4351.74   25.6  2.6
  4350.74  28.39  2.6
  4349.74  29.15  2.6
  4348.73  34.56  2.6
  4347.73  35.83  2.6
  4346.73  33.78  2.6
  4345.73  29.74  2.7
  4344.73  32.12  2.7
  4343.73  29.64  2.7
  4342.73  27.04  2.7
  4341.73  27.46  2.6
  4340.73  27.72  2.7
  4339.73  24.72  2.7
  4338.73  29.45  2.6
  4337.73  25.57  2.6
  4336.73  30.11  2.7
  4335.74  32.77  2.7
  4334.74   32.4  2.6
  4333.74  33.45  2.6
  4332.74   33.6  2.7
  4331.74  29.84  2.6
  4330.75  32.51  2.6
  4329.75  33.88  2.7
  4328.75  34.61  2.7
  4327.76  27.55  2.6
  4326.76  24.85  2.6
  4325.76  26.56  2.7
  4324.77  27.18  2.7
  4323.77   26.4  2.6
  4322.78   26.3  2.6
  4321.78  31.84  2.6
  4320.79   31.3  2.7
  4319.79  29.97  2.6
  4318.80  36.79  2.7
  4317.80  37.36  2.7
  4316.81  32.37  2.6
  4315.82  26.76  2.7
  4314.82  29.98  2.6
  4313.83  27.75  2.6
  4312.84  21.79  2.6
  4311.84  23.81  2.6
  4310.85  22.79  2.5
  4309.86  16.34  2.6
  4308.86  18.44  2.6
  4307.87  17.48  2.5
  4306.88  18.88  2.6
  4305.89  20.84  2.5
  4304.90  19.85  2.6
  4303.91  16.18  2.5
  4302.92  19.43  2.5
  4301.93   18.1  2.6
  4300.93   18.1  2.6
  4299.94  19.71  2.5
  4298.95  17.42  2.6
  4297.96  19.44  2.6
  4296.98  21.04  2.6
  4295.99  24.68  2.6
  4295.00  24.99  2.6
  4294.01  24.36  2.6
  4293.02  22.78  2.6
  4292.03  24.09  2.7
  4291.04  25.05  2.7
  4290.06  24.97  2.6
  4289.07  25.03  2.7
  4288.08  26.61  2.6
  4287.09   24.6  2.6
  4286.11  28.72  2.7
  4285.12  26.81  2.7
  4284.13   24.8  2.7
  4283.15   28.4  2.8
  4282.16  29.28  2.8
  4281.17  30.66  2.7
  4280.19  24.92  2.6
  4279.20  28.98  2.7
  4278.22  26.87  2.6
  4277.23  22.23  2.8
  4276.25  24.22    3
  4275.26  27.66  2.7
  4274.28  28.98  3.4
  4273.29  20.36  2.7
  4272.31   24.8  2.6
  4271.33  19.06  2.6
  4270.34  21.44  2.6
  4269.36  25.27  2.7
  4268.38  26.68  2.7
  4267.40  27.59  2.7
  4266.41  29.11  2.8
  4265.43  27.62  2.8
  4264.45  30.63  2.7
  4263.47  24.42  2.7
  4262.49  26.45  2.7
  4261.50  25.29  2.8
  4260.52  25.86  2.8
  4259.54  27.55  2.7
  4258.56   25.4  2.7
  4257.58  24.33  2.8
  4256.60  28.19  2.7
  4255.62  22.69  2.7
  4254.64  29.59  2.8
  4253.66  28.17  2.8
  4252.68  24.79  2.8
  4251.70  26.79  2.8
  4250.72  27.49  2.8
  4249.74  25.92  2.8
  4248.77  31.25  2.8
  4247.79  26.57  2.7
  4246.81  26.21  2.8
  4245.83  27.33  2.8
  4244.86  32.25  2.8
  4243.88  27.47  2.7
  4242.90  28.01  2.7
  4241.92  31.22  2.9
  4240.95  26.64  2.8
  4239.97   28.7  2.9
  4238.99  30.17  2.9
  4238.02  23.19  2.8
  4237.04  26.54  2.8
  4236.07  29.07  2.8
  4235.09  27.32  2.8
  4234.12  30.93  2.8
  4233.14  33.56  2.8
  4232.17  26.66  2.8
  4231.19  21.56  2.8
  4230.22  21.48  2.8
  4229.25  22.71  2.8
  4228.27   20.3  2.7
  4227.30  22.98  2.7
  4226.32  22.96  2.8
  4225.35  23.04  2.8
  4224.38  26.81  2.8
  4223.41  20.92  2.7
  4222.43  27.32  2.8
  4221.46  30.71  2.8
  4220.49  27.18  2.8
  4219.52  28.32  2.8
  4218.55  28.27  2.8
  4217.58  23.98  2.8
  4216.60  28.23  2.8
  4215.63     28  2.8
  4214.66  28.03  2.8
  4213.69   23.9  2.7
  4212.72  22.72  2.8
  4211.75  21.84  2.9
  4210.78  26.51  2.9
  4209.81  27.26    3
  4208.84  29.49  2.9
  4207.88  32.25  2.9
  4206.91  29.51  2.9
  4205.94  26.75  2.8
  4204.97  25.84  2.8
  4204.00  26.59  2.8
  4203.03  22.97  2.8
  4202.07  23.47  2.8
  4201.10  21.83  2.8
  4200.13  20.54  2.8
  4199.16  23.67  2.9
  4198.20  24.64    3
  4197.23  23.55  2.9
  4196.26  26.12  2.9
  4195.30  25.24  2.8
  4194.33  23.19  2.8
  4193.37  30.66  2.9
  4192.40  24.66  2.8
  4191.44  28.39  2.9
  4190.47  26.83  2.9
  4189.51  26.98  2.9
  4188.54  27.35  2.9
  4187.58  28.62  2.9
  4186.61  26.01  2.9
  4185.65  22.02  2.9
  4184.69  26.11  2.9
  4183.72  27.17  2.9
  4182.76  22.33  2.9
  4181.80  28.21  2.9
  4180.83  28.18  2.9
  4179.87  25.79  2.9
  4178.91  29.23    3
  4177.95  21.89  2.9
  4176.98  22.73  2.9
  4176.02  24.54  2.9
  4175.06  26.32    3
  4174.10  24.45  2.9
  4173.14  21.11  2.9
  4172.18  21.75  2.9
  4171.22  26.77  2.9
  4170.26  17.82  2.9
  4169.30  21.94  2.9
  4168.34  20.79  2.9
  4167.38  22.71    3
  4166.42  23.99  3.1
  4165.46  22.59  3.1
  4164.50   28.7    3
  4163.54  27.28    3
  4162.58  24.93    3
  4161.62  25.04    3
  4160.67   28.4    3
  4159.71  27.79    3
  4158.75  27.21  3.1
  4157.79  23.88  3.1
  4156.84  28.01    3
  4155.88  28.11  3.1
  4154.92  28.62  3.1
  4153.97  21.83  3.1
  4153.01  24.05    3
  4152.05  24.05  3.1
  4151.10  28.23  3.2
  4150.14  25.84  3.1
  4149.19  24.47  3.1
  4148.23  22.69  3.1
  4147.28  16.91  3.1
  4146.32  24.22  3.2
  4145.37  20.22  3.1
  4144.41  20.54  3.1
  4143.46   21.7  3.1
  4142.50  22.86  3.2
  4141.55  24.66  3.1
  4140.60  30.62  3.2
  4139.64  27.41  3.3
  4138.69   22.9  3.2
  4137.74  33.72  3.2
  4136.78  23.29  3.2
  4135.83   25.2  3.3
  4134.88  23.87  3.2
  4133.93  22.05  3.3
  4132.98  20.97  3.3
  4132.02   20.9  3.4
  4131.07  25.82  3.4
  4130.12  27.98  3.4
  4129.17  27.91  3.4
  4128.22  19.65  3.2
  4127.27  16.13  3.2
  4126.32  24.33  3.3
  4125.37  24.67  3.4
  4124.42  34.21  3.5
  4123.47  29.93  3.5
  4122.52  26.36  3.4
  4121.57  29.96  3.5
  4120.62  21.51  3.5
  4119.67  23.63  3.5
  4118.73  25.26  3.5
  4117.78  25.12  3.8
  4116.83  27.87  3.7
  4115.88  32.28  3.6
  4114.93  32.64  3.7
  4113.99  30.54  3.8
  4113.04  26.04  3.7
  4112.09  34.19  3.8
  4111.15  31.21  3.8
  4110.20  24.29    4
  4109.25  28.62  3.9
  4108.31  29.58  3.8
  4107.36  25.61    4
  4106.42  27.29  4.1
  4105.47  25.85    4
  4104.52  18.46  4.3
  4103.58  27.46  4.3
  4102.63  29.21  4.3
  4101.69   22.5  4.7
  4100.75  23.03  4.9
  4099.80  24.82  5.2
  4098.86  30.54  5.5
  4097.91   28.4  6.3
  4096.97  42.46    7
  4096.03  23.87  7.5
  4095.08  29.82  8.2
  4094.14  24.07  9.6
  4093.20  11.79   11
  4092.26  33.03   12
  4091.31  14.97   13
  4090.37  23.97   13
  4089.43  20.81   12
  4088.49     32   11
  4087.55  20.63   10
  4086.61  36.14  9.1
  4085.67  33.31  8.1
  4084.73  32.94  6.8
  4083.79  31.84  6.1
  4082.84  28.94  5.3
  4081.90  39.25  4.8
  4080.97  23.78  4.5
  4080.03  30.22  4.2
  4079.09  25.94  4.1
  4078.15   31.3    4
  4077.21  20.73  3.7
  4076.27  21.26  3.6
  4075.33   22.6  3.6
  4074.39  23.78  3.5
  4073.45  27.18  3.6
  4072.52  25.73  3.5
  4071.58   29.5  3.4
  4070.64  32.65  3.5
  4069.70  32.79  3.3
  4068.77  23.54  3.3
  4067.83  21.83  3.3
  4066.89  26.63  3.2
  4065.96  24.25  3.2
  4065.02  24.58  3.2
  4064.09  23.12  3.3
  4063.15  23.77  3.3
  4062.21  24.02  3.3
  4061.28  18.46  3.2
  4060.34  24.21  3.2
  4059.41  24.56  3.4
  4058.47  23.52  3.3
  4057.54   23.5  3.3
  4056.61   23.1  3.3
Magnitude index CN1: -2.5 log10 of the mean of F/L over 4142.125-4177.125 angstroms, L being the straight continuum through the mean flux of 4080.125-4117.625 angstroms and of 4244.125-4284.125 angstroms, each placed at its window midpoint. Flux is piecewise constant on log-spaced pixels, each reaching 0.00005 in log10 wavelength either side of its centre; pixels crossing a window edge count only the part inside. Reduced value 0.134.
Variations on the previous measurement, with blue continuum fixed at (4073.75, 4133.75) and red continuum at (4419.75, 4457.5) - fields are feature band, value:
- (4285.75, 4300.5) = 0.307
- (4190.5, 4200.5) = 0.148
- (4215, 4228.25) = 0.143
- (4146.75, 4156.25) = 0.142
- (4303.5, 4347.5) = 0.153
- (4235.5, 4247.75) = 0.074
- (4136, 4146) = 0.116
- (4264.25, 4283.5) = 0.176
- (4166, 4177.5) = 0.231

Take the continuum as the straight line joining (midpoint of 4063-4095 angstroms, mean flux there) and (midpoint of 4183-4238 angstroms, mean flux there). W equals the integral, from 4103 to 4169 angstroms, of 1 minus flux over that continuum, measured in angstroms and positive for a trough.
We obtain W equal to 1.6 angstroms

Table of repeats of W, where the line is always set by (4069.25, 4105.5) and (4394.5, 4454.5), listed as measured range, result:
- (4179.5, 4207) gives 3.4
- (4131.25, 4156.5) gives 3.5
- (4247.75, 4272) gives 3.3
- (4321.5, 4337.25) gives 0.8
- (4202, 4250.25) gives 5.1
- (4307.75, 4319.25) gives 1.9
